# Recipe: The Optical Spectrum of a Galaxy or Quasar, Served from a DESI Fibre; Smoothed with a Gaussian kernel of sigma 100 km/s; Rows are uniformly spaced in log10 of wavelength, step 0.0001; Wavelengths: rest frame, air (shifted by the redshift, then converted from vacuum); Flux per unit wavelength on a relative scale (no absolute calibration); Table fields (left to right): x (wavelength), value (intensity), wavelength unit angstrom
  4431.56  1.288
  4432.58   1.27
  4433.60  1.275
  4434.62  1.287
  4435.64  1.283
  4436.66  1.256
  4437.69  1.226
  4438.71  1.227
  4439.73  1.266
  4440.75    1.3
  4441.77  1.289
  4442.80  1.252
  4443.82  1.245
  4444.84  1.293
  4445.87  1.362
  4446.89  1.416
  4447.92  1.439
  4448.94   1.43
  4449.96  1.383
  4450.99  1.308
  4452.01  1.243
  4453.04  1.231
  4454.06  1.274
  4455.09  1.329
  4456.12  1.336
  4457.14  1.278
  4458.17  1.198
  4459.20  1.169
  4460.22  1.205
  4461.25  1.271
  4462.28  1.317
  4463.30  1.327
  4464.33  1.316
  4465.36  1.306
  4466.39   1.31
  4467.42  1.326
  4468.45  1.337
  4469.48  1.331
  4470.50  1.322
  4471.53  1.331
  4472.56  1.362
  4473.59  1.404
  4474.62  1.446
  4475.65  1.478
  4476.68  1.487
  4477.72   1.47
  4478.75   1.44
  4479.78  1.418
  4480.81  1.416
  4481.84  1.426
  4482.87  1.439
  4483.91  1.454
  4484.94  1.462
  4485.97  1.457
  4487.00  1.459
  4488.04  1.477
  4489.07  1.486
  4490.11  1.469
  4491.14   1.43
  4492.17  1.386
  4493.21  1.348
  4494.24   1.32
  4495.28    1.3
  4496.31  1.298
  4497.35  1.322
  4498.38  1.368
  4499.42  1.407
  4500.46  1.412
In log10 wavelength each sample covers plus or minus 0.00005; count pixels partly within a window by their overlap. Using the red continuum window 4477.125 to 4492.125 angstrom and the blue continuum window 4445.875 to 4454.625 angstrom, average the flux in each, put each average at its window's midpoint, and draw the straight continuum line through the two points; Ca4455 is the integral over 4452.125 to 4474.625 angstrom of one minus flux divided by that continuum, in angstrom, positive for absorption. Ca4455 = 1.3 angstrom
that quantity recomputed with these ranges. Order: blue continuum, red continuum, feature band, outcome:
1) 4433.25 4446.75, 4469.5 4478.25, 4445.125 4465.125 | 0.42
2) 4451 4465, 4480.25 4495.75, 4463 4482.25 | -0.53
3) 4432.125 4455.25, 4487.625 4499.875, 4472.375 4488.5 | -0.99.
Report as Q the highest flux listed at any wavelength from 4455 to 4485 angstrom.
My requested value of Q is 1.487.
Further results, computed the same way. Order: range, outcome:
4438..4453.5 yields 1.439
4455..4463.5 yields 1.336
